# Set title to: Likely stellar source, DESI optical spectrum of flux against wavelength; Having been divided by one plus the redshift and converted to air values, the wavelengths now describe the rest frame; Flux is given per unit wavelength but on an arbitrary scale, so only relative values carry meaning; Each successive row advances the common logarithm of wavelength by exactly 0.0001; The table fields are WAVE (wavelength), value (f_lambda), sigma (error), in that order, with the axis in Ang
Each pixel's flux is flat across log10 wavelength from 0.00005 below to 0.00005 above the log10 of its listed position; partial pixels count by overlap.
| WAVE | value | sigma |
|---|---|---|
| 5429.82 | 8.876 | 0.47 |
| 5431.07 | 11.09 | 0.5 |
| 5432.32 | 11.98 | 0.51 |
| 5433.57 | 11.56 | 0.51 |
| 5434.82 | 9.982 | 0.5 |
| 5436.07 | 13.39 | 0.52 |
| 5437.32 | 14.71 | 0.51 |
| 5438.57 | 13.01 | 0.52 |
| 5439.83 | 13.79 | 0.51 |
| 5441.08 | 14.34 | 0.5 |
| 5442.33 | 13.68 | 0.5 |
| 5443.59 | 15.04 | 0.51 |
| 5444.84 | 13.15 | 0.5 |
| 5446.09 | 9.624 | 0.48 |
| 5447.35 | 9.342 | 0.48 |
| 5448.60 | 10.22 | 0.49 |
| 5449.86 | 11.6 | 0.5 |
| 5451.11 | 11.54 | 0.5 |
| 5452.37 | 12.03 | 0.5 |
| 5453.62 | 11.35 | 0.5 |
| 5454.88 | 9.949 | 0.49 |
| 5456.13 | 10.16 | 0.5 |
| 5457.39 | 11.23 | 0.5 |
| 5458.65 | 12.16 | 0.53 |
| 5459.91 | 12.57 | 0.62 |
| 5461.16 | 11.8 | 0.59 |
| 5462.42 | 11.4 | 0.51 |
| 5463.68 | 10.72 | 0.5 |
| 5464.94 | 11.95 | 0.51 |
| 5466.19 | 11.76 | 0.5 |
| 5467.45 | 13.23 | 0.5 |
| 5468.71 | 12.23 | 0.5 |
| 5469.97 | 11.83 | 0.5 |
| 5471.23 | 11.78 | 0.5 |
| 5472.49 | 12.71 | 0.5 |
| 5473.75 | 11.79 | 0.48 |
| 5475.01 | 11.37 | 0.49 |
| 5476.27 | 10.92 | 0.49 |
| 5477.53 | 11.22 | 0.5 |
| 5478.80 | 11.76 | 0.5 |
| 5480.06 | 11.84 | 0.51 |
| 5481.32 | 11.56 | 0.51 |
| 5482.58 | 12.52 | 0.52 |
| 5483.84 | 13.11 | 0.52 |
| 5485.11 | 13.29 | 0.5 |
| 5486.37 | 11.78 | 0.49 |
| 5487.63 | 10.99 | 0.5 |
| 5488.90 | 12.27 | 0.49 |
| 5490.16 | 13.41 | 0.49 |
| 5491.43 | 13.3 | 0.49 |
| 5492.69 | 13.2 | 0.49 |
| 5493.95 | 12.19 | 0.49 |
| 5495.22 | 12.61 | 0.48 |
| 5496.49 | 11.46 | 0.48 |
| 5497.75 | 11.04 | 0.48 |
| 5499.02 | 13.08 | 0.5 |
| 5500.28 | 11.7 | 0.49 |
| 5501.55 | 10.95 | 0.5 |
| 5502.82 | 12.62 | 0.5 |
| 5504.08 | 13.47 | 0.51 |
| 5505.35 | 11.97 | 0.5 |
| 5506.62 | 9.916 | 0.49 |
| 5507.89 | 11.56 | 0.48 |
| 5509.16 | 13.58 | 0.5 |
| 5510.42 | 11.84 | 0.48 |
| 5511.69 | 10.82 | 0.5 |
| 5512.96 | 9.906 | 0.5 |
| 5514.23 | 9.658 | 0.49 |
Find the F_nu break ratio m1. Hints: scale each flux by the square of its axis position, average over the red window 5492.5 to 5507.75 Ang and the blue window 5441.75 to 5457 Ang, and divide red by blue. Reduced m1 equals 1.1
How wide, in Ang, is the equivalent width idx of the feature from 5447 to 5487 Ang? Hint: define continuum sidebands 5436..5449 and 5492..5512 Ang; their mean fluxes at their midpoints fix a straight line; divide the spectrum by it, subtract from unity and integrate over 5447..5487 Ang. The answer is 2.55 Ang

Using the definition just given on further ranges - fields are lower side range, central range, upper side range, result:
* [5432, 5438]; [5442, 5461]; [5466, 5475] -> 1.1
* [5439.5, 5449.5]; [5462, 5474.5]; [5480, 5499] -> 0.4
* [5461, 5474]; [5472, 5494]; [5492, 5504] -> -0.2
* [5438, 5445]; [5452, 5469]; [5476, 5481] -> 1.4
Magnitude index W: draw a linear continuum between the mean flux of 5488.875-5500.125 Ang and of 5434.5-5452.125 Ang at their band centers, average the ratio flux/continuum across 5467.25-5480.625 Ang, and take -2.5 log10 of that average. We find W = 0.06 mag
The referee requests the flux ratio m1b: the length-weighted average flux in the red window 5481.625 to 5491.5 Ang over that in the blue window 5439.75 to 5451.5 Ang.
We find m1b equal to 1.03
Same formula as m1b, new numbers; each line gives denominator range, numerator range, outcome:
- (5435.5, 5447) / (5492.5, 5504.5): 0.91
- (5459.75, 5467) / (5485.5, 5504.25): 1.05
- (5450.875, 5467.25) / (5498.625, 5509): 1.04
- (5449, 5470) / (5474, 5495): 1.05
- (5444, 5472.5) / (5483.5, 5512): 1.06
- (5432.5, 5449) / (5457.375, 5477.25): 0.95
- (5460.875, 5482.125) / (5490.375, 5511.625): 1.03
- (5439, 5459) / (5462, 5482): 0.99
